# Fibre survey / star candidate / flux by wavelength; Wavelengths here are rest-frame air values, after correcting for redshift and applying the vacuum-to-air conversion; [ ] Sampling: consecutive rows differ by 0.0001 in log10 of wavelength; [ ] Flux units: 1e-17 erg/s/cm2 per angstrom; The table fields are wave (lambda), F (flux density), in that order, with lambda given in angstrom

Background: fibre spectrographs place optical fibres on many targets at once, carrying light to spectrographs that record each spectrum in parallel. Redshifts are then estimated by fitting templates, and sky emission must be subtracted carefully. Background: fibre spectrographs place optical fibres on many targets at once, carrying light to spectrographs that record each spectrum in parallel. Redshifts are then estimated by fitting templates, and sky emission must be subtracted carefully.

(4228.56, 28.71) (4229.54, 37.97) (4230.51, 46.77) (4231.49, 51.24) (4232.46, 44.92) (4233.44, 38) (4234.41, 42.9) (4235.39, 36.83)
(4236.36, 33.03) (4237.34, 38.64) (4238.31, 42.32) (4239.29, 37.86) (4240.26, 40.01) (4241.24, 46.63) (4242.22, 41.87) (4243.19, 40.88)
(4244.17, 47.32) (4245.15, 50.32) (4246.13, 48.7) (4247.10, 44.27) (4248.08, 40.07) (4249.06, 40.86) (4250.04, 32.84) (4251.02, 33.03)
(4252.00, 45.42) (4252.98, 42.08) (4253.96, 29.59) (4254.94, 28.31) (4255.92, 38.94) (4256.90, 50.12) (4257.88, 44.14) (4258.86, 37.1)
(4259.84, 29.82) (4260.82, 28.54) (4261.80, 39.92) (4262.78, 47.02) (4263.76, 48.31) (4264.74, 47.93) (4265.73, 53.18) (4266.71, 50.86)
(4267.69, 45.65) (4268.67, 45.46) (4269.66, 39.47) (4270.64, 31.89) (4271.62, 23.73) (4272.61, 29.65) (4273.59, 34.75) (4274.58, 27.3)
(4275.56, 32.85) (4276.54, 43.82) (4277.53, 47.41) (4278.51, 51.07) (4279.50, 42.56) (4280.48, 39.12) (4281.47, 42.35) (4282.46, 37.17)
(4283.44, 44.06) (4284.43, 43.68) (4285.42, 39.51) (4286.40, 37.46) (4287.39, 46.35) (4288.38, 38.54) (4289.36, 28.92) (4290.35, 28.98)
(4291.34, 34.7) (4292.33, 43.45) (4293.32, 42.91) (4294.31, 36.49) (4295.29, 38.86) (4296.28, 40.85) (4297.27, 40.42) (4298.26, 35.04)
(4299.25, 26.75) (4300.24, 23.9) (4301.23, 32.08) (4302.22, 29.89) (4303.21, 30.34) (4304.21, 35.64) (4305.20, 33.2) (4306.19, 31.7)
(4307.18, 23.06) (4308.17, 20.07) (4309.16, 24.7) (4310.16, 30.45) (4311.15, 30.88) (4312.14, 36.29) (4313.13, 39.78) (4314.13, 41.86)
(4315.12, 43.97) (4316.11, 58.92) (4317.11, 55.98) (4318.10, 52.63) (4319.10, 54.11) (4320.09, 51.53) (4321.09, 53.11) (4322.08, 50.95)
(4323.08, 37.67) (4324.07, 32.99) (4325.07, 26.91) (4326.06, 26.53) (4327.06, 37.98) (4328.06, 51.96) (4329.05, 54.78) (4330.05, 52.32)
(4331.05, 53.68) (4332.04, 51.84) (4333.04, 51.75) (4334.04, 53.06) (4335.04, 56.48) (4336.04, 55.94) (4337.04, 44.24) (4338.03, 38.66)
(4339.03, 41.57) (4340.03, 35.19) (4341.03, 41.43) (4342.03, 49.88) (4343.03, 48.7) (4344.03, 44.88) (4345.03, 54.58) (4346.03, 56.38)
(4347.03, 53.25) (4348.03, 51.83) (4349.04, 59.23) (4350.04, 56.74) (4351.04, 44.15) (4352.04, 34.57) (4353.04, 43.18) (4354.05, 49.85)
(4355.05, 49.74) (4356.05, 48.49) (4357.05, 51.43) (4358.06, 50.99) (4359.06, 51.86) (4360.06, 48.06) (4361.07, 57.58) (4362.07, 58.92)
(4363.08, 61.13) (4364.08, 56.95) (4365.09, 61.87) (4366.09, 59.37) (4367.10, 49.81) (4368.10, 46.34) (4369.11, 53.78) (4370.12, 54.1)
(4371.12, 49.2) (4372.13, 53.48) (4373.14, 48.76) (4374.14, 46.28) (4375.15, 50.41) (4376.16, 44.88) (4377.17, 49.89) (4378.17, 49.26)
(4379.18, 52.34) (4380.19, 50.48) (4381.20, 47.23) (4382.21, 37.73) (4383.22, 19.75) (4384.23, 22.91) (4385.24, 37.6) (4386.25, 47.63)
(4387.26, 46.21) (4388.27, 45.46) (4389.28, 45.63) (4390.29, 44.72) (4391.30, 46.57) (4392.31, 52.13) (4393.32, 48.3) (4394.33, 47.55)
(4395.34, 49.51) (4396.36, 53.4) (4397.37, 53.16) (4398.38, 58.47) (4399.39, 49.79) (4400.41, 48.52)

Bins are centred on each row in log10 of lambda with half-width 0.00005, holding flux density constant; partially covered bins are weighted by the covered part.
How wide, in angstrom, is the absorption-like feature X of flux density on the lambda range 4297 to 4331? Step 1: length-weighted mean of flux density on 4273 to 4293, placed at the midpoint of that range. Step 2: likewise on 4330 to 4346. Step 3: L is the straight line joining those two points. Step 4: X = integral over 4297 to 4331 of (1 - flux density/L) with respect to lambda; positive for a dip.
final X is 4.5 angstrom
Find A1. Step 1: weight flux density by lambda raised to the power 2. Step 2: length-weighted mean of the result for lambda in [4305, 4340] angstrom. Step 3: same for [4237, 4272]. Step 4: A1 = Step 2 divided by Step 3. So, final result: 1.1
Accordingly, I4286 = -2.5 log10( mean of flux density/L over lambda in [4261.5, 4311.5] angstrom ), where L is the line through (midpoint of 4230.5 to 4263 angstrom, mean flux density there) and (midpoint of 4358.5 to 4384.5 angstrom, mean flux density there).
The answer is 0.164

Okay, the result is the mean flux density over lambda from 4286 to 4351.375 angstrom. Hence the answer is 42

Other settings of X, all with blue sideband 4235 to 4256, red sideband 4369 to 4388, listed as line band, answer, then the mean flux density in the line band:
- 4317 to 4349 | -3.12 angstrom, 47.7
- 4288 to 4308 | 4.05 angstrom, 33.5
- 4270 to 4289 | 1.30 angstrom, 38.6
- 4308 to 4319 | 0.51 angstrom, 40.7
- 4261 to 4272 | -0.54 angstrom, 42.8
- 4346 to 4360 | -1.79 angstrom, 49.9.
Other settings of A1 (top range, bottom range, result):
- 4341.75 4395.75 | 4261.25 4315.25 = 1.36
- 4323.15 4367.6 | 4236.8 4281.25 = 1.26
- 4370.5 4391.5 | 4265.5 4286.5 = 1.17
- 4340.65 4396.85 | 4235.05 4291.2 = 1.28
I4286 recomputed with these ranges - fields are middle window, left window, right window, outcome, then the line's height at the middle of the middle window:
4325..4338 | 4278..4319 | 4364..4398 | -0.15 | 41.6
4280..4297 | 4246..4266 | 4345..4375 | 0.13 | 43.9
